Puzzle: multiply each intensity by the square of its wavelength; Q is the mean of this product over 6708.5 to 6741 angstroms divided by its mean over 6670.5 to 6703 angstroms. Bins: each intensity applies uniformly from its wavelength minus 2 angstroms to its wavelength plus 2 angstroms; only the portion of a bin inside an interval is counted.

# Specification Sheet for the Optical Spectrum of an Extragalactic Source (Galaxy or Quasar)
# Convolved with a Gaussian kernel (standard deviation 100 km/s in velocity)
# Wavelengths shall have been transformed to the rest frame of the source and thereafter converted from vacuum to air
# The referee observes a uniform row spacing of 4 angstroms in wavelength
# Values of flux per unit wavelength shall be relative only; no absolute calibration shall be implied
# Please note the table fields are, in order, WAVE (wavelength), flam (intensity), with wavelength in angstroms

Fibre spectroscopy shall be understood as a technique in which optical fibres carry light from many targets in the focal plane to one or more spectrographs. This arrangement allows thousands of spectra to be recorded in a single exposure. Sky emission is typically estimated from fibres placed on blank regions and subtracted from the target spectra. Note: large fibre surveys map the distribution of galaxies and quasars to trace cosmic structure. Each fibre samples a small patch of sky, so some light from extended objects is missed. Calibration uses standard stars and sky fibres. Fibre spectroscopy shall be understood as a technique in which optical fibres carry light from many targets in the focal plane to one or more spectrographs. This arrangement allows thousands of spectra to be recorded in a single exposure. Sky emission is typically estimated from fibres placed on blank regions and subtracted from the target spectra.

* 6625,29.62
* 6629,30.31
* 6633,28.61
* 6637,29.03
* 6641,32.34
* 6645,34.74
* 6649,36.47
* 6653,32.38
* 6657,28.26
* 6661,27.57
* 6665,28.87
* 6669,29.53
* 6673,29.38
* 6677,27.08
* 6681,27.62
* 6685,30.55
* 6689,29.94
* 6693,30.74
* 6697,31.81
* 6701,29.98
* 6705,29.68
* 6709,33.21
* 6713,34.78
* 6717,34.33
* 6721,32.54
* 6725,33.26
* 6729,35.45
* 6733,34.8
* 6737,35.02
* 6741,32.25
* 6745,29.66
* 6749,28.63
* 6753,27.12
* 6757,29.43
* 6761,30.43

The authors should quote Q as 1.2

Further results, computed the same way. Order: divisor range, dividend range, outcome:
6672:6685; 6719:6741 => 1.22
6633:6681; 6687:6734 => 1.09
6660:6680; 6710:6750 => 1.19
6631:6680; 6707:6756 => 1.10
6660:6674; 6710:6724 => 1.19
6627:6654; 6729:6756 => 1.02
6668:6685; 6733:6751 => 1.13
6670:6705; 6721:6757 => 1.09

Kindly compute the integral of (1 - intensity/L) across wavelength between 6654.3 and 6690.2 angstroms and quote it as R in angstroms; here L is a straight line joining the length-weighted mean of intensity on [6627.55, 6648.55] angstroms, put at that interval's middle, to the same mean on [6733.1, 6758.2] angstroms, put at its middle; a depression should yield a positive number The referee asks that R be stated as 2.8 angstroms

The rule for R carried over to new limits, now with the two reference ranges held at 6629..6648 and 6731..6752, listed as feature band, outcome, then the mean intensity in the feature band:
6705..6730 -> -1.4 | 33.5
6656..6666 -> 1.0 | 28.2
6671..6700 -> 1.8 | 29.6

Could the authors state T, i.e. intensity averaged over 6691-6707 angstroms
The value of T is 30.6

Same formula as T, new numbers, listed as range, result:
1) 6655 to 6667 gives 28.2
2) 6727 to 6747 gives 33.4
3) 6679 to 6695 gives 29.7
